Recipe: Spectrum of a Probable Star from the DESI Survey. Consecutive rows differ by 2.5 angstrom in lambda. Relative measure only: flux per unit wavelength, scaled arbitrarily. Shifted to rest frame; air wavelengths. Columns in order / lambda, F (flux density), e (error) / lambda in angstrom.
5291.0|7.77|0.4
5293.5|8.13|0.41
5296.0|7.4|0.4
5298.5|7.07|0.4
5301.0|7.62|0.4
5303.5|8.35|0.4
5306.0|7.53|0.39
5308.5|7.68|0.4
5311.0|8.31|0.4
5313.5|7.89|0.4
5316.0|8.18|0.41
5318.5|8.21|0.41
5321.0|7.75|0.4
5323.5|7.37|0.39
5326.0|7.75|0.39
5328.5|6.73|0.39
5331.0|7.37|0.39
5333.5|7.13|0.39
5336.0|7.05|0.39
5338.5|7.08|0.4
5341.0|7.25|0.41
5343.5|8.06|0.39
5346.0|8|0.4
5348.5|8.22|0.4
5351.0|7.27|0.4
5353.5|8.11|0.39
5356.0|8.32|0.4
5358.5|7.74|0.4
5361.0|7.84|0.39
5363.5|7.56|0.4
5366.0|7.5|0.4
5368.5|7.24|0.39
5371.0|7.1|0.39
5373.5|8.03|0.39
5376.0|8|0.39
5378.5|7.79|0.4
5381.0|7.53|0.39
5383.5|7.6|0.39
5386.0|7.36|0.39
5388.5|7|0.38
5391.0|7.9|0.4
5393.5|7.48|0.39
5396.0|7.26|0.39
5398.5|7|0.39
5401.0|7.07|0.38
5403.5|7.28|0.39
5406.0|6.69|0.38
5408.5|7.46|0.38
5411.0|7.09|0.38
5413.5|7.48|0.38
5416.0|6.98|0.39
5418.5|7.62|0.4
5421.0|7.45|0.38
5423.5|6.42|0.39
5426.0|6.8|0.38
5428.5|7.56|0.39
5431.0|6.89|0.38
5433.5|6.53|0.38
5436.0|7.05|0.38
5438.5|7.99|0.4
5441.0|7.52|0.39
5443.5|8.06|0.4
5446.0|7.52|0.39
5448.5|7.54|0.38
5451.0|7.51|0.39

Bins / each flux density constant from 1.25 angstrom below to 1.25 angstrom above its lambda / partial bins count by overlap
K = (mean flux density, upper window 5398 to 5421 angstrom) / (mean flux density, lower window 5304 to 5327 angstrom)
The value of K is 0.92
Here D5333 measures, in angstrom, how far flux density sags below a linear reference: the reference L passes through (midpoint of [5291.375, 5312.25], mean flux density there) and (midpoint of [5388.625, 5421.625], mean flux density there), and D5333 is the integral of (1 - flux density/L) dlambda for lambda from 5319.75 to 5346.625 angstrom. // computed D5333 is 0.8 angstrom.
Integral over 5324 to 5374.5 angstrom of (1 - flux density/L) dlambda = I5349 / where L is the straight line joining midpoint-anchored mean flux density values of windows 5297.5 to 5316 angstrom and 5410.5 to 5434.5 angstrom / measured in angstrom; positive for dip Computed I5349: -0.1 angstrom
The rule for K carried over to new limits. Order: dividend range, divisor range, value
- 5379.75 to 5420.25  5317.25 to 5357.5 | 0.96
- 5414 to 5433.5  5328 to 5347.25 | 0.96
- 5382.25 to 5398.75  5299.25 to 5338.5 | 0.97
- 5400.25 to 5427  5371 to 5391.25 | 0.94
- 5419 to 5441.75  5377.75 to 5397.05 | 0.95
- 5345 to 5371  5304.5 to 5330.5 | 1.00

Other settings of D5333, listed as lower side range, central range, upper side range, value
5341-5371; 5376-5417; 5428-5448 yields 1.3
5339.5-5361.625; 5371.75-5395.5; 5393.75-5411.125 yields -0.7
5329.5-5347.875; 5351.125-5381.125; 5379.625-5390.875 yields -1.2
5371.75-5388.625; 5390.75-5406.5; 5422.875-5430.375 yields 0.3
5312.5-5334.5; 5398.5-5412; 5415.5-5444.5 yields 0.4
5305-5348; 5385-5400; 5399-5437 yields -0.2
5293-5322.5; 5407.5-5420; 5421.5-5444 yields -0.1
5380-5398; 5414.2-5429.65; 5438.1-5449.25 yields 0.9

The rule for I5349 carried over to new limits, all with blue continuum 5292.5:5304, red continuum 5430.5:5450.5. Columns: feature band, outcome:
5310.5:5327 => -0.61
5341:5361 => -0.89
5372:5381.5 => -0.40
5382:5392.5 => 0.05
